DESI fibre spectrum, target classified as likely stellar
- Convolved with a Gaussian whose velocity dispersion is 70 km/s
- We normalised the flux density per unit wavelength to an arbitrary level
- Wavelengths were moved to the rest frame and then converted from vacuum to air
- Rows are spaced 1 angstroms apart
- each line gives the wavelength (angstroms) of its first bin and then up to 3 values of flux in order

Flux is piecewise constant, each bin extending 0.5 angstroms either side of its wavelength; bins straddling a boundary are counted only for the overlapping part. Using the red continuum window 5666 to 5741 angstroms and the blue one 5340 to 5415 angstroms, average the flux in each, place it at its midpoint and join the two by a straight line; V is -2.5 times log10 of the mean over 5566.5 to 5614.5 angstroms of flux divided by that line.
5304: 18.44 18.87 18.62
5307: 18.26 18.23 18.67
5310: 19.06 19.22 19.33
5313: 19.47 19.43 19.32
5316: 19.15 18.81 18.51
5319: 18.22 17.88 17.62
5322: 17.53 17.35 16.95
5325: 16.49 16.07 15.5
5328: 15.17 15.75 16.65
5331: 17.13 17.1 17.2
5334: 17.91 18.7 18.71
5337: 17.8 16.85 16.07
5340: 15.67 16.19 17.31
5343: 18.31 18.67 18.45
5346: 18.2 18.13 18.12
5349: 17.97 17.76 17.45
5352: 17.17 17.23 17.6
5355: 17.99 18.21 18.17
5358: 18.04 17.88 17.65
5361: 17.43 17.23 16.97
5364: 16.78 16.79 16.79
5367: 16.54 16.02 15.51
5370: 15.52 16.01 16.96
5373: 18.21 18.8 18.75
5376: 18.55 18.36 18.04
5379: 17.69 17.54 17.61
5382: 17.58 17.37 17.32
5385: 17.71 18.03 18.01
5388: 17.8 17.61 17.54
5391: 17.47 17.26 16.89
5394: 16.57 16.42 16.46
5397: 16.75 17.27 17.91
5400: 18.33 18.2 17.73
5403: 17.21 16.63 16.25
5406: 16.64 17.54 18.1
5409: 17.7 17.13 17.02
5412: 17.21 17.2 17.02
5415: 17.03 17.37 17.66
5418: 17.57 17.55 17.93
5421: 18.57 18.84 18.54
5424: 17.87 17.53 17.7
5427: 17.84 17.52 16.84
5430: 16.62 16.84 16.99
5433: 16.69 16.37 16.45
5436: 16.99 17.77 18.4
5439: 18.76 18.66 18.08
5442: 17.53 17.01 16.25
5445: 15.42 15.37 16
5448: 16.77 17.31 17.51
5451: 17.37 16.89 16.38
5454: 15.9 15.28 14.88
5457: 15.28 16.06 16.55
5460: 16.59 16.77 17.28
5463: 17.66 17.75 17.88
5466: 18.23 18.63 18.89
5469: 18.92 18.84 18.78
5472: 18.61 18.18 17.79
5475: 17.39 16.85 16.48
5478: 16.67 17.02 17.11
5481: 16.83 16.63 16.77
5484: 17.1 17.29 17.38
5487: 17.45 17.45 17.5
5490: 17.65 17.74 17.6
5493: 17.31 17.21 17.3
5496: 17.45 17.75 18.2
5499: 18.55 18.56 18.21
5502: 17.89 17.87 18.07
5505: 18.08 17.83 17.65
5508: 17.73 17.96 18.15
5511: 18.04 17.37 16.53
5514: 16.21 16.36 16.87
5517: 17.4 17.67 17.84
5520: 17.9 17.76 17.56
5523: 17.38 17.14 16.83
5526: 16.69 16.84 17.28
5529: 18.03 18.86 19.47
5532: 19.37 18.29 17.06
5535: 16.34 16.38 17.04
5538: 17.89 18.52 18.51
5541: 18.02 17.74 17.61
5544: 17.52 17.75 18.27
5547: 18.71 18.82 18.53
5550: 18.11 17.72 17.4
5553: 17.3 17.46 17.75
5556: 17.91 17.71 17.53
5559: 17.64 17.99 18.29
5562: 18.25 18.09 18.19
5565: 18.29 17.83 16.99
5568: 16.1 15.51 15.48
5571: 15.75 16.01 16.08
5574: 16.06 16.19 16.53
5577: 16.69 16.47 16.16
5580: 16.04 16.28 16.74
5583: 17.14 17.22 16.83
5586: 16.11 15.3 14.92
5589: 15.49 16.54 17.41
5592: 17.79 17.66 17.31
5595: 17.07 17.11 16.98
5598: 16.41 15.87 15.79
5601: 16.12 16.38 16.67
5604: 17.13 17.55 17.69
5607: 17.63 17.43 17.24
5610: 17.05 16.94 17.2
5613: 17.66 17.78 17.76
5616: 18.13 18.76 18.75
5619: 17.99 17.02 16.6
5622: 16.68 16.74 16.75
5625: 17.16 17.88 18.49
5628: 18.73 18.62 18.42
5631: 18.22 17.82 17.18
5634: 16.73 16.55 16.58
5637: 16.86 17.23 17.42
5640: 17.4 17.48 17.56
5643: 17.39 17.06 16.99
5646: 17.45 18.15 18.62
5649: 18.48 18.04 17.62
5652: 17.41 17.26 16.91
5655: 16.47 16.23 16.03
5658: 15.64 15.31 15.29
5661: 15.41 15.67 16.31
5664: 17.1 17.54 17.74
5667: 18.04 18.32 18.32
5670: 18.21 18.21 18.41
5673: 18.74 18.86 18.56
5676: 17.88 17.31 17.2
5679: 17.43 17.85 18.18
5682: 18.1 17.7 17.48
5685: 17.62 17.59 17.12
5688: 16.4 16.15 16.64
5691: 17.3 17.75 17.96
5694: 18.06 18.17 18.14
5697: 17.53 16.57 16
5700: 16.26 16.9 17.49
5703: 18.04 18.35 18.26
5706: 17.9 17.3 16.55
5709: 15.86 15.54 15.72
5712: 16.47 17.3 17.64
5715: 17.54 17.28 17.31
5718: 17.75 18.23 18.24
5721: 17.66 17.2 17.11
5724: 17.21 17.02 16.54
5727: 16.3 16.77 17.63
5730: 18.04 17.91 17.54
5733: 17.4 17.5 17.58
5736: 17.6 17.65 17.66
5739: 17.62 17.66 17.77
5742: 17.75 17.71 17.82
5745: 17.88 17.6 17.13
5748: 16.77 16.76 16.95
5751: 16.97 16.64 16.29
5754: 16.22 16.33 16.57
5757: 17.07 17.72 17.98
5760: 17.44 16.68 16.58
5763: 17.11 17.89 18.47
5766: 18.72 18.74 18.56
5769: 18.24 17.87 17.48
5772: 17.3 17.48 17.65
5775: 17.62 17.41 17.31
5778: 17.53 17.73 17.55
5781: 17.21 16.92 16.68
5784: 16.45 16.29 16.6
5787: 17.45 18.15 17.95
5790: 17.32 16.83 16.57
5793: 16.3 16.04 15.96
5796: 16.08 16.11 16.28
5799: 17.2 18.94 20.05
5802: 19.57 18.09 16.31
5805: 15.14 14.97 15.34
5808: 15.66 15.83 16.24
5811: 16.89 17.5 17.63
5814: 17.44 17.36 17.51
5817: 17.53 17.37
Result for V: 0.053 mag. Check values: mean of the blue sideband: 17.4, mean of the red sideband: 17.5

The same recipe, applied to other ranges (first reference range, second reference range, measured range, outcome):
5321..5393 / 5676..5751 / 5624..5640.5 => -0.01 mag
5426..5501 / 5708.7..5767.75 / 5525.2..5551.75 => -0.04 mag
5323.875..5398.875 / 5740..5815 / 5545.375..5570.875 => -0.02 mag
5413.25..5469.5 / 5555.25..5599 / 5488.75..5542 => -0.04 mag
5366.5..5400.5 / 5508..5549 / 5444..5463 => 0.07 mag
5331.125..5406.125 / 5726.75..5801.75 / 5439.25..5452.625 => 0.03 mag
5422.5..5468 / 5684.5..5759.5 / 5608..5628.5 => -0.02 mag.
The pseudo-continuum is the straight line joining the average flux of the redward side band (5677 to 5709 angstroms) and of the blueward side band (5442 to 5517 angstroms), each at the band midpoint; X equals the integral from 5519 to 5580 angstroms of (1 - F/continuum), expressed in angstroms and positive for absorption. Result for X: -0.5 angstroms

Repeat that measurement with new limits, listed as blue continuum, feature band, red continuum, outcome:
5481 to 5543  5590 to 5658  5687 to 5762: 0.35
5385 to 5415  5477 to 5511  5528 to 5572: -0.02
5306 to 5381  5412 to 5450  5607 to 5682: 0.52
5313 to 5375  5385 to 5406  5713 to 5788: 0.14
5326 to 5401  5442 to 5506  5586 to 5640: 0.00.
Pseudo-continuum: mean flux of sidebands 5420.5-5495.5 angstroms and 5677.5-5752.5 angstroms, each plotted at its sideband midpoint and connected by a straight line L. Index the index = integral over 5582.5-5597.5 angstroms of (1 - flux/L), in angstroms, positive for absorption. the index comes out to 0.5 angstroms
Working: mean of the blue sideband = 17.3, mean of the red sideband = 17.3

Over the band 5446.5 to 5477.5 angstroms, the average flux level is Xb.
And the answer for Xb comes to 17.2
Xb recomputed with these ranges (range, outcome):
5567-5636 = 16.9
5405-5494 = 17.3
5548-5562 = 17.8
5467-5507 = 17.7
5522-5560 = 17.8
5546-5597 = 17.1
